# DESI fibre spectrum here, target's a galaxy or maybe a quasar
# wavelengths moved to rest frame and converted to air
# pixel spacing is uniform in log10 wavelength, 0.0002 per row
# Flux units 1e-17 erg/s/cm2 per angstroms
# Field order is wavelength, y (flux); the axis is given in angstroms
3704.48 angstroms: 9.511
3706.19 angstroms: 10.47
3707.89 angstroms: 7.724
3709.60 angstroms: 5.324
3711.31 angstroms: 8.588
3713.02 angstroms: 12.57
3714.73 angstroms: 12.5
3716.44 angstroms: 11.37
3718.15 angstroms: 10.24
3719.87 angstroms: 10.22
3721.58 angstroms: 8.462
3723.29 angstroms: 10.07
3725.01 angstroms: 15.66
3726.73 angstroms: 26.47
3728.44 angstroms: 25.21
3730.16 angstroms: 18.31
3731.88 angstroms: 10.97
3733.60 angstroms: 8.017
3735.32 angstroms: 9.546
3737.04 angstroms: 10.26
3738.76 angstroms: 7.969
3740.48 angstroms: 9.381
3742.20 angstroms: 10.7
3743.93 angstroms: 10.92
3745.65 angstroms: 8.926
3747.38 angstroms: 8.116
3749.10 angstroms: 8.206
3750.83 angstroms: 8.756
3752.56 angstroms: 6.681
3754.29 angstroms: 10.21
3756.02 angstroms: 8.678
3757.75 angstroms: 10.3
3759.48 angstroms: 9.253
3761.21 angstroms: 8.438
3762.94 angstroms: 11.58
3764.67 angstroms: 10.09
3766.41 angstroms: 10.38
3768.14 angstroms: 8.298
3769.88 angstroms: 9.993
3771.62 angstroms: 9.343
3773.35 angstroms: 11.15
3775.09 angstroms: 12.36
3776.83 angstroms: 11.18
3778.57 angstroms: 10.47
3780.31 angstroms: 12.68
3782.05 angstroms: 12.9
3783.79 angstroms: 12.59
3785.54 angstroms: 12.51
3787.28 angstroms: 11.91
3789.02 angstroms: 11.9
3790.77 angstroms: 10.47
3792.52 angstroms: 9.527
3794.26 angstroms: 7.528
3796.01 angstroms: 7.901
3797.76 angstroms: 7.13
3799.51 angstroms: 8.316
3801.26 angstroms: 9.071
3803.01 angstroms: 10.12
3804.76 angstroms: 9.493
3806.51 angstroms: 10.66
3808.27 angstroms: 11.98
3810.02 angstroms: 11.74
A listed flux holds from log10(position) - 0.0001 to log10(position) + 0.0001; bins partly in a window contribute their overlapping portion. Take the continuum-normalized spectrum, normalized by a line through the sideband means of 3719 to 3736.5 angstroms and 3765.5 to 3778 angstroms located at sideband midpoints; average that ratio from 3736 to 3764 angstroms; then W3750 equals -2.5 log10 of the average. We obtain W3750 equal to 0.30 mag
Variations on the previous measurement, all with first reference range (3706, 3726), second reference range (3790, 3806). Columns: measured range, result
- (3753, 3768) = -0.02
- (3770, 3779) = -0.17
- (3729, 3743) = -0.10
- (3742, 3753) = 0.11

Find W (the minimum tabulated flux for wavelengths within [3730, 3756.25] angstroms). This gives 6.681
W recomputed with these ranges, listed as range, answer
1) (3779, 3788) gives 11.91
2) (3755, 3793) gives 8.298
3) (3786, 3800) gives 7.13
